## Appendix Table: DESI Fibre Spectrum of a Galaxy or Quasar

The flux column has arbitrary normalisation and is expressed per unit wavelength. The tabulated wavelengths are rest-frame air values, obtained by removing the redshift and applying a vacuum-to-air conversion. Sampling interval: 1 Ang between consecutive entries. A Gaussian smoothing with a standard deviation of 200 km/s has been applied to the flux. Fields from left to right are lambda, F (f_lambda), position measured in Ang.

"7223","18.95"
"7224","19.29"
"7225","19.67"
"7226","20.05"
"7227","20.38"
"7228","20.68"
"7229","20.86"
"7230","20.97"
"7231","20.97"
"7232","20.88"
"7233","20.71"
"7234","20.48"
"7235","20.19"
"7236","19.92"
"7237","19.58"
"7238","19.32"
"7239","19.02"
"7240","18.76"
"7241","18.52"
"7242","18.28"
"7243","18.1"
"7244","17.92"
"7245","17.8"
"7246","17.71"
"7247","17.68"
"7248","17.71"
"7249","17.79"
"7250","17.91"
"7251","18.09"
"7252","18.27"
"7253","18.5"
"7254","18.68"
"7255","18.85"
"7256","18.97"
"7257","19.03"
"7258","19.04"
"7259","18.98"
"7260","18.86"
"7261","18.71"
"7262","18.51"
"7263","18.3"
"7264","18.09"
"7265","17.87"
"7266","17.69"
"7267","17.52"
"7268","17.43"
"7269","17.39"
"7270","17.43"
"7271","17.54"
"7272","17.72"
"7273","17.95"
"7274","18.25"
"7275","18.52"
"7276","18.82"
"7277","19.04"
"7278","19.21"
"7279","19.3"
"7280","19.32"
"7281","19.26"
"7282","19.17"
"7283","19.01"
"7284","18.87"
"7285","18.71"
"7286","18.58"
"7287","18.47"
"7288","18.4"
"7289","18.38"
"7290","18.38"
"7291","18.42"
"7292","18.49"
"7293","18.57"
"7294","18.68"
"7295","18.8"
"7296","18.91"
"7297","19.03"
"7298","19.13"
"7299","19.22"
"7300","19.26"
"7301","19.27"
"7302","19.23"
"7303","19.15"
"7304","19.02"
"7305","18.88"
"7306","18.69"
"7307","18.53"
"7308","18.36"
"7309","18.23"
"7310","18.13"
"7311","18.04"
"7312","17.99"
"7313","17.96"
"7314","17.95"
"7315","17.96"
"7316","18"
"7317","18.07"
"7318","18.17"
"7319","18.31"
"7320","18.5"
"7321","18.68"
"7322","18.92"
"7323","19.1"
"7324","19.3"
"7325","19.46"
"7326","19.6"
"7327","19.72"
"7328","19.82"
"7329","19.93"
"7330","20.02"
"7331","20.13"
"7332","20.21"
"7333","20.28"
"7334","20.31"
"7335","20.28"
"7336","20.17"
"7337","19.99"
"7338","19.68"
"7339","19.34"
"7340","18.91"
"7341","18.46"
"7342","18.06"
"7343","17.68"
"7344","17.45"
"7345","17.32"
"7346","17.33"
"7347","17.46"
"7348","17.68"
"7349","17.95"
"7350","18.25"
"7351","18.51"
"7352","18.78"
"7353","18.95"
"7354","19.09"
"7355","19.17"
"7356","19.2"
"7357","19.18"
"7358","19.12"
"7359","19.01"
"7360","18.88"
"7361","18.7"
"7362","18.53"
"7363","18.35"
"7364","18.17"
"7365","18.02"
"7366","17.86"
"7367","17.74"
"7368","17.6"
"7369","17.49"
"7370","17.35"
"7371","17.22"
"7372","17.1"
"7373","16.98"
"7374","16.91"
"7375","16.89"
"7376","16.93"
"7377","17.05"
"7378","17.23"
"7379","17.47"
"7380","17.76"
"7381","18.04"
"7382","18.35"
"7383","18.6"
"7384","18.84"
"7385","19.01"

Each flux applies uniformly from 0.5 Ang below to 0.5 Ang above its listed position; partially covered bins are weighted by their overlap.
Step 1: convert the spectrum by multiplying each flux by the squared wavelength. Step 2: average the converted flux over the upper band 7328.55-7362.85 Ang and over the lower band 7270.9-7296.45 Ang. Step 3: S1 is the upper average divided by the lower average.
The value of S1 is 1.03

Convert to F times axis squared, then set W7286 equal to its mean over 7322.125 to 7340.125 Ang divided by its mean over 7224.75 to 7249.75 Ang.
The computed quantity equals 1.1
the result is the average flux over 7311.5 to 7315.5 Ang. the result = 18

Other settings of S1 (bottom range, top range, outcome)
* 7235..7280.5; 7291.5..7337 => 1.05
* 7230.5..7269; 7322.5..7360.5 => 1.05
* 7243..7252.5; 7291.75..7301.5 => 1.07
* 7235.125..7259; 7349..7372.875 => 1.02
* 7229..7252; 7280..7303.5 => 1.00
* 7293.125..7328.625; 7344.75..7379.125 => 0.97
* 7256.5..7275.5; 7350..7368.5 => 1.05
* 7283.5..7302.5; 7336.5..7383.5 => 0.98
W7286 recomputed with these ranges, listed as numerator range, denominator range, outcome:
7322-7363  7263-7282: 1.06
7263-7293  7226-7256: 0.97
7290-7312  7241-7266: 1.04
